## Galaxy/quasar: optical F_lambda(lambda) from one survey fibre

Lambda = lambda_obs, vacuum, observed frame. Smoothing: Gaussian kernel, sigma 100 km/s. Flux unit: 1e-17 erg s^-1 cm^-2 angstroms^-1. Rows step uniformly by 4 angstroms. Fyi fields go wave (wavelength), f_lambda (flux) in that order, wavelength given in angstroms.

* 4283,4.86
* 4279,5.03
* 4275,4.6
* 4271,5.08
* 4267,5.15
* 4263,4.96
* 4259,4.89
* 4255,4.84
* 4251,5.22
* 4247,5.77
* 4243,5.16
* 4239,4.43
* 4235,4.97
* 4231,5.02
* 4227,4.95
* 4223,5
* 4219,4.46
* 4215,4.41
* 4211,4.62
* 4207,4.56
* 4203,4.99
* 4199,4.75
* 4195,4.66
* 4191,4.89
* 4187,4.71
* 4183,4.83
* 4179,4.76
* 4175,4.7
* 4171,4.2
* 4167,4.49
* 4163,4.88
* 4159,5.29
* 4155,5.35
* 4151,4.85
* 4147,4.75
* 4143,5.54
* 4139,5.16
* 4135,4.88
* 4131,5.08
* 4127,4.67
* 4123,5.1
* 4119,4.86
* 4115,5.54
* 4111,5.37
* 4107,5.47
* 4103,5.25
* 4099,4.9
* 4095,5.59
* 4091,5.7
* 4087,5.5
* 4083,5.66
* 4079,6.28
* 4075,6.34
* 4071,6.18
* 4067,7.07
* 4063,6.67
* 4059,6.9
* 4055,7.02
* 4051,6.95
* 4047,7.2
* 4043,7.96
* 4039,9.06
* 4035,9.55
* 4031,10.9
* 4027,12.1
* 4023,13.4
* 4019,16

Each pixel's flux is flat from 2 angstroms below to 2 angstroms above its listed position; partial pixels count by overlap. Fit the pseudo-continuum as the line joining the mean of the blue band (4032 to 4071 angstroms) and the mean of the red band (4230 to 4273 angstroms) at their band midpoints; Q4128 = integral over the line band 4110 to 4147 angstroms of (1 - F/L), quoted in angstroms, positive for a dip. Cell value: 8.5 angstroms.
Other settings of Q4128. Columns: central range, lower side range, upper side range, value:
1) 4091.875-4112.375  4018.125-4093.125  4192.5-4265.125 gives 5.4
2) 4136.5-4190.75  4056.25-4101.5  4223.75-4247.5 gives 6.0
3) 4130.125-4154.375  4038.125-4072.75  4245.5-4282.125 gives 4.7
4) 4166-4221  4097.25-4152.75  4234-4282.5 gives 4.4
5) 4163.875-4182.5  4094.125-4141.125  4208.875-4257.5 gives 1.7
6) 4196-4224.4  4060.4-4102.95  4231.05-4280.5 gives 3.1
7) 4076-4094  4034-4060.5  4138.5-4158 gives 2.6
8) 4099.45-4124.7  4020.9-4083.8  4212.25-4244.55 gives 6.3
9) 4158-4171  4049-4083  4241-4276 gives 2.4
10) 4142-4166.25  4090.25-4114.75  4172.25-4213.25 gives -0.2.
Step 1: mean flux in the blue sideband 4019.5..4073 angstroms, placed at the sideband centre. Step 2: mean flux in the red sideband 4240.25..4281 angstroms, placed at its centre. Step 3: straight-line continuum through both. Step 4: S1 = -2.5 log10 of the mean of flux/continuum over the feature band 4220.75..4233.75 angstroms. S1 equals 0.13 mag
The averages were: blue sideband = 8.74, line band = 4.98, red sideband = 5.06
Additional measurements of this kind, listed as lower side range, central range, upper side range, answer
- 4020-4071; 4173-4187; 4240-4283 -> 0.33 mag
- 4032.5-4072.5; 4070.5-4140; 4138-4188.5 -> 0.16 mag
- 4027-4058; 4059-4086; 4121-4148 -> 0.17 mag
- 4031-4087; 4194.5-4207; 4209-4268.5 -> 0.13 mag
